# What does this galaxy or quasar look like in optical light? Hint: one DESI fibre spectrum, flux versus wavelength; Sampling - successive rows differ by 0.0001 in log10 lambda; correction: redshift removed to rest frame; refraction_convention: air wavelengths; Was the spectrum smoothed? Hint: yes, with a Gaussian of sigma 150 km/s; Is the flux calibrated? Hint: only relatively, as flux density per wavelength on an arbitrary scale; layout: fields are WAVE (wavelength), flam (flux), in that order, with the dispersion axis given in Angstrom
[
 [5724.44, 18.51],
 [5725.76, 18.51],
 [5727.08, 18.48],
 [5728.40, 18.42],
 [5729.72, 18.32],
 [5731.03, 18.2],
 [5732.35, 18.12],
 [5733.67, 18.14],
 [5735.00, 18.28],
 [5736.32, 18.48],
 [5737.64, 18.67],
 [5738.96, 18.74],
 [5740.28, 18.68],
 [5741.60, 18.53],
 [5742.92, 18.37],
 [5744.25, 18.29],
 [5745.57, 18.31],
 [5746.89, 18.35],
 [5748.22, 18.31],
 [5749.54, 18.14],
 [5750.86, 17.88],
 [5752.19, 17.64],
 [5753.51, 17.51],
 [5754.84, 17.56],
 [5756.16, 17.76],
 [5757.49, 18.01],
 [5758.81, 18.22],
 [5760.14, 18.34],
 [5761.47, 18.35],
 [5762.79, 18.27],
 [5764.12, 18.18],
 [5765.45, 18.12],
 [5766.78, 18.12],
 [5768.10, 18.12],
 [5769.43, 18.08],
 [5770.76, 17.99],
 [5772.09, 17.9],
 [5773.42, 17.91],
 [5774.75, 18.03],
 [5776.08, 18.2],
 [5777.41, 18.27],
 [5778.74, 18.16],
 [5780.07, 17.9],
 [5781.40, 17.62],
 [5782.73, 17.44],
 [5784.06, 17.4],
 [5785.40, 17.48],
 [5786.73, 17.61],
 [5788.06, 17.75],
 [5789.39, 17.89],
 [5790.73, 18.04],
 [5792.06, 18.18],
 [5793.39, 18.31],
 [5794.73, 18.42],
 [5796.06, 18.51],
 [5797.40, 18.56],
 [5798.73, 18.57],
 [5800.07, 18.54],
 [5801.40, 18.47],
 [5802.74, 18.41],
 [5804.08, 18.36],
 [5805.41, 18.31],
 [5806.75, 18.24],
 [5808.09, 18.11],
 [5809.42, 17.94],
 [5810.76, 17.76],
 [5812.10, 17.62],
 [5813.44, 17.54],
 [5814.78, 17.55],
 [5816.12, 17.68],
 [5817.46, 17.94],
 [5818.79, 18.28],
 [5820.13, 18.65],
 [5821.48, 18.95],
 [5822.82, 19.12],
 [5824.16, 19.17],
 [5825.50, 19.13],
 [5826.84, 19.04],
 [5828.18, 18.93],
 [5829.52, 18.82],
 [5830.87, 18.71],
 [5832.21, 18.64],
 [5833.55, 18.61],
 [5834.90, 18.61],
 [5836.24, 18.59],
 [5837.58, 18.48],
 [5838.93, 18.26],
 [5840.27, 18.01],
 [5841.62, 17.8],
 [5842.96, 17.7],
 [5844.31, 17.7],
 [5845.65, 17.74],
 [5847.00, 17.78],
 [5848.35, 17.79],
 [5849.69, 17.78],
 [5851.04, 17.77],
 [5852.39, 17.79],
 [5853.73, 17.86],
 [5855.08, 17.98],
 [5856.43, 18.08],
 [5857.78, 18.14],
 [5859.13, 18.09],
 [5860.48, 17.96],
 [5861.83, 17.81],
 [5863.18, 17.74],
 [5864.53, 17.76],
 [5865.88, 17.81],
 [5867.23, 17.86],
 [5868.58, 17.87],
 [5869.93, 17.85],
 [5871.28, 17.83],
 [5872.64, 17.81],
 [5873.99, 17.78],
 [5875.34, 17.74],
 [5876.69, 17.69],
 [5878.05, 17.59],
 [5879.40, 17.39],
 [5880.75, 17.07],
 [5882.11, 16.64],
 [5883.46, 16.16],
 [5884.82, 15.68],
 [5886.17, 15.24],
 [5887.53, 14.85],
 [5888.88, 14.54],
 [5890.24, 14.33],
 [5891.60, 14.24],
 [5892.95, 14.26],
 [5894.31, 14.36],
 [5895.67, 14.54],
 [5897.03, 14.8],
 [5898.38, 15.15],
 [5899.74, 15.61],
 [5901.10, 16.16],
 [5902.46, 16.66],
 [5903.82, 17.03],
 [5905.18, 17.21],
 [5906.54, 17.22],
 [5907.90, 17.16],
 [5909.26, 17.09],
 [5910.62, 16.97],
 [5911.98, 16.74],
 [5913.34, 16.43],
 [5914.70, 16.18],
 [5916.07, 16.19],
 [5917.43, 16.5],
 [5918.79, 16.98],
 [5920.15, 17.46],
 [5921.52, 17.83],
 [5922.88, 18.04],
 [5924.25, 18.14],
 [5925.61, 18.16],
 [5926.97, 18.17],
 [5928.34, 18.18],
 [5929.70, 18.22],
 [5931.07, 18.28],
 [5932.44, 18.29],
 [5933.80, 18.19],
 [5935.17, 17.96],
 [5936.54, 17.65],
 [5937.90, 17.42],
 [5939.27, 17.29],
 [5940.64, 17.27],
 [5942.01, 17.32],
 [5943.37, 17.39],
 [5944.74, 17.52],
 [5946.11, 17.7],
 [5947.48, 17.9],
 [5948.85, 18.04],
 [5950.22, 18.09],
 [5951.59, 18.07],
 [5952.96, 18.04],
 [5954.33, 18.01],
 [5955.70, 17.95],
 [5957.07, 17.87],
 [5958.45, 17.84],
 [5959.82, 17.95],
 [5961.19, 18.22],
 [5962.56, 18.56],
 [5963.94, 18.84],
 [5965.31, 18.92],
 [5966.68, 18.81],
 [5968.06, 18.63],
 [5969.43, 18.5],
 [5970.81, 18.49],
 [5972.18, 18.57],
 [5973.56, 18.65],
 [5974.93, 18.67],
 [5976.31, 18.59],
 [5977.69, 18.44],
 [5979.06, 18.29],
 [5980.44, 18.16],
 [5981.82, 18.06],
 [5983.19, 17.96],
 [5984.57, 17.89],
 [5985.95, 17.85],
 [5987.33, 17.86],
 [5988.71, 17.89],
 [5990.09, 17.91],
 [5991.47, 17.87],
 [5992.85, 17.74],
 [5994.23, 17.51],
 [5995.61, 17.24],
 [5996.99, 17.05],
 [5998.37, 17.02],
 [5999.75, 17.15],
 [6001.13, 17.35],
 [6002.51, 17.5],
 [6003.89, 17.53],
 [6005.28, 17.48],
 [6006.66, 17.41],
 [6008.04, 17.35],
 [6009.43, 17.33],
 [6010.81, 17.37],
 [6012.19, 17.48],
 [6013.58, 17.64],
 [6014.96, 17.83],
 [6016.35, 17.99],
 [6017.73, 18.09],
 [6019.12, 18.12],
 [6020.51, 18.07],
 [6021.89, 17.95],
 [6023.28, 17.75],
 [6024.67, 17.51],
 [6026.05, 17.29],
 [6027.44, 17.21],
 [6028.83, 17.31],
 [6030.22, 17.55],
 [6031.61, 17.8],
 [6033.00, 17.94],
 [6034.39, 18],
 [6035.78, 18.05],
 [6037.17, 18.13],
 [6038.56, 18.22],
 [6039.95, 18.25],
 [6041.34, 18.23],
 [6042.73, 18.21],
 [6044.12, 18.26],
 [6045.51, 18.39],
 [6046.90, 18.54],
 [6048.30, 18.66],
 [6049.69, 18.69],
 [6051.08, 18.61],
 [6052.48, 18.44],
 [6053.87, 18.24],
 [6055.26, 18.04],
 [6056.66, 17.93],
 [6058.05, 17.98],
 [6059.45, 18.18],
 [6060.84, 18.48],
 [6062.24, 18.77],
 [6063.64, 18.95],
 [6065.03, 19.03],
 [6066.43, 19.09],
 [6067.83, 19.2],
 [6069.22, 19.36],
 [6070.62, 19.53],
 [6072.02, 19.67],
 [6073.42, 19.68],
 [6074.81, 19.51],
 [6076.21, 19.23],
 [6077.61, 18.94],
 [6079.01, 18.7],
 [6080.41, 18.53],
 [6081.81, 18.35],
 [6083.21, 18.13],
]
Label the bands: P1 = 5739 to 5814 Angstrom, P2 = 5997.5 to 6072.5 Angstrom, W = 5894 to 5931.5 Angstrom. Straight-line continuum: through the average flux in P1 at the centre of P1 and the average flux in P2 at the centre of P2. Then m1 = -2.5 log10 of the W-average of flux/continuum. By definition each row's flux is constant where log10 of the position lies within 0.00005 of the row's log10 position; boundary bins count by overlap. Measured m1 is 0.076 mag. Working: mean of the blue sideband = 18.1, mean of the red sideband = 18.1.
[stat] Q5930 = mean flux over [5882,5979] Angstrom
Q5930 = 17.2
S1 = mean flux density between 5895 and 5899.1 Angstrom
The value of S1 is 14.9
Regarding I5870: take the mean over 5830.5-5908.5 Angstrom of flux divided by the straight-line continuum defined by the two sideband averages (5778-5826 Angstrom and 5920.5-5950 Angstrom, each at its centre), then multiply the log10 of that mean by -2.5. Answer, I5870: 0.055 mag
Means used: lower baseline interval 18.2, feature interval 17.1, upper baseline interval 17.9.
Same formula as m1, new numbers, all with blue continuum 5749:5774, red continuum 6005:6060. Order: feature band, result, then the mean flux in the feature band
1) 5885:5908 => 0.16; 15.5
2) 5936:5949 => 0.03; 17.5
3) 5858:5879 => 0.01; 17.8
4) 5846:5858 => 0.01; 17.9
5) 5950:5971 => -0.02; 18.3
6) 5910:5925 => 0.06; 17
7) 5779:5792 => 0.02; 17.7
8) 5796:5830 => -0.02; 18.4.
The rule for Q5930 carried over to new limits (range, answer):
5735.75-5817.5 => 18.1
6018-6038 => 17.8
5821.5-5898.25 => 17.4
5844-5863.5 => 17.9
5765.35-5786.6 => 17.9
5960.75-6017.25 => 17.9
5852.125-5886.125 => 17.6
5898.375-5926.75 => 17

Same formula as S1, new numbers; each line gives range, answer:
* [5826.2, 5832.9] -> 18.8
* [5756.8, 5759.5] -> 18.1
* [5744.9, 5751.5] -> 18.2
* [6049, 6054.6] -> 18.5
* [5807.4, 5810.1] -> 18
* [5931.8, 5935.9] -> 18.1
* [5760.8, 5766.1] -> 18.2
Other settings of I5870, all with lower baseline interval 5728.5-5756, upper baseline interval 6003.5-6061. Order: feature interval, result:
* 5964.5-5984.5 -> -0.028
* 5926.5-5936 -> -0.007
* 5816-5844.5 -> -0.023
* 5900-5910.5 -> 0.074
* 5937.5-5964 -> 0.011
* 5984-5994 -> 0.009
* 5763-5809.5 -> 0.005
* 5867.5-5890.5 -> 0.082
